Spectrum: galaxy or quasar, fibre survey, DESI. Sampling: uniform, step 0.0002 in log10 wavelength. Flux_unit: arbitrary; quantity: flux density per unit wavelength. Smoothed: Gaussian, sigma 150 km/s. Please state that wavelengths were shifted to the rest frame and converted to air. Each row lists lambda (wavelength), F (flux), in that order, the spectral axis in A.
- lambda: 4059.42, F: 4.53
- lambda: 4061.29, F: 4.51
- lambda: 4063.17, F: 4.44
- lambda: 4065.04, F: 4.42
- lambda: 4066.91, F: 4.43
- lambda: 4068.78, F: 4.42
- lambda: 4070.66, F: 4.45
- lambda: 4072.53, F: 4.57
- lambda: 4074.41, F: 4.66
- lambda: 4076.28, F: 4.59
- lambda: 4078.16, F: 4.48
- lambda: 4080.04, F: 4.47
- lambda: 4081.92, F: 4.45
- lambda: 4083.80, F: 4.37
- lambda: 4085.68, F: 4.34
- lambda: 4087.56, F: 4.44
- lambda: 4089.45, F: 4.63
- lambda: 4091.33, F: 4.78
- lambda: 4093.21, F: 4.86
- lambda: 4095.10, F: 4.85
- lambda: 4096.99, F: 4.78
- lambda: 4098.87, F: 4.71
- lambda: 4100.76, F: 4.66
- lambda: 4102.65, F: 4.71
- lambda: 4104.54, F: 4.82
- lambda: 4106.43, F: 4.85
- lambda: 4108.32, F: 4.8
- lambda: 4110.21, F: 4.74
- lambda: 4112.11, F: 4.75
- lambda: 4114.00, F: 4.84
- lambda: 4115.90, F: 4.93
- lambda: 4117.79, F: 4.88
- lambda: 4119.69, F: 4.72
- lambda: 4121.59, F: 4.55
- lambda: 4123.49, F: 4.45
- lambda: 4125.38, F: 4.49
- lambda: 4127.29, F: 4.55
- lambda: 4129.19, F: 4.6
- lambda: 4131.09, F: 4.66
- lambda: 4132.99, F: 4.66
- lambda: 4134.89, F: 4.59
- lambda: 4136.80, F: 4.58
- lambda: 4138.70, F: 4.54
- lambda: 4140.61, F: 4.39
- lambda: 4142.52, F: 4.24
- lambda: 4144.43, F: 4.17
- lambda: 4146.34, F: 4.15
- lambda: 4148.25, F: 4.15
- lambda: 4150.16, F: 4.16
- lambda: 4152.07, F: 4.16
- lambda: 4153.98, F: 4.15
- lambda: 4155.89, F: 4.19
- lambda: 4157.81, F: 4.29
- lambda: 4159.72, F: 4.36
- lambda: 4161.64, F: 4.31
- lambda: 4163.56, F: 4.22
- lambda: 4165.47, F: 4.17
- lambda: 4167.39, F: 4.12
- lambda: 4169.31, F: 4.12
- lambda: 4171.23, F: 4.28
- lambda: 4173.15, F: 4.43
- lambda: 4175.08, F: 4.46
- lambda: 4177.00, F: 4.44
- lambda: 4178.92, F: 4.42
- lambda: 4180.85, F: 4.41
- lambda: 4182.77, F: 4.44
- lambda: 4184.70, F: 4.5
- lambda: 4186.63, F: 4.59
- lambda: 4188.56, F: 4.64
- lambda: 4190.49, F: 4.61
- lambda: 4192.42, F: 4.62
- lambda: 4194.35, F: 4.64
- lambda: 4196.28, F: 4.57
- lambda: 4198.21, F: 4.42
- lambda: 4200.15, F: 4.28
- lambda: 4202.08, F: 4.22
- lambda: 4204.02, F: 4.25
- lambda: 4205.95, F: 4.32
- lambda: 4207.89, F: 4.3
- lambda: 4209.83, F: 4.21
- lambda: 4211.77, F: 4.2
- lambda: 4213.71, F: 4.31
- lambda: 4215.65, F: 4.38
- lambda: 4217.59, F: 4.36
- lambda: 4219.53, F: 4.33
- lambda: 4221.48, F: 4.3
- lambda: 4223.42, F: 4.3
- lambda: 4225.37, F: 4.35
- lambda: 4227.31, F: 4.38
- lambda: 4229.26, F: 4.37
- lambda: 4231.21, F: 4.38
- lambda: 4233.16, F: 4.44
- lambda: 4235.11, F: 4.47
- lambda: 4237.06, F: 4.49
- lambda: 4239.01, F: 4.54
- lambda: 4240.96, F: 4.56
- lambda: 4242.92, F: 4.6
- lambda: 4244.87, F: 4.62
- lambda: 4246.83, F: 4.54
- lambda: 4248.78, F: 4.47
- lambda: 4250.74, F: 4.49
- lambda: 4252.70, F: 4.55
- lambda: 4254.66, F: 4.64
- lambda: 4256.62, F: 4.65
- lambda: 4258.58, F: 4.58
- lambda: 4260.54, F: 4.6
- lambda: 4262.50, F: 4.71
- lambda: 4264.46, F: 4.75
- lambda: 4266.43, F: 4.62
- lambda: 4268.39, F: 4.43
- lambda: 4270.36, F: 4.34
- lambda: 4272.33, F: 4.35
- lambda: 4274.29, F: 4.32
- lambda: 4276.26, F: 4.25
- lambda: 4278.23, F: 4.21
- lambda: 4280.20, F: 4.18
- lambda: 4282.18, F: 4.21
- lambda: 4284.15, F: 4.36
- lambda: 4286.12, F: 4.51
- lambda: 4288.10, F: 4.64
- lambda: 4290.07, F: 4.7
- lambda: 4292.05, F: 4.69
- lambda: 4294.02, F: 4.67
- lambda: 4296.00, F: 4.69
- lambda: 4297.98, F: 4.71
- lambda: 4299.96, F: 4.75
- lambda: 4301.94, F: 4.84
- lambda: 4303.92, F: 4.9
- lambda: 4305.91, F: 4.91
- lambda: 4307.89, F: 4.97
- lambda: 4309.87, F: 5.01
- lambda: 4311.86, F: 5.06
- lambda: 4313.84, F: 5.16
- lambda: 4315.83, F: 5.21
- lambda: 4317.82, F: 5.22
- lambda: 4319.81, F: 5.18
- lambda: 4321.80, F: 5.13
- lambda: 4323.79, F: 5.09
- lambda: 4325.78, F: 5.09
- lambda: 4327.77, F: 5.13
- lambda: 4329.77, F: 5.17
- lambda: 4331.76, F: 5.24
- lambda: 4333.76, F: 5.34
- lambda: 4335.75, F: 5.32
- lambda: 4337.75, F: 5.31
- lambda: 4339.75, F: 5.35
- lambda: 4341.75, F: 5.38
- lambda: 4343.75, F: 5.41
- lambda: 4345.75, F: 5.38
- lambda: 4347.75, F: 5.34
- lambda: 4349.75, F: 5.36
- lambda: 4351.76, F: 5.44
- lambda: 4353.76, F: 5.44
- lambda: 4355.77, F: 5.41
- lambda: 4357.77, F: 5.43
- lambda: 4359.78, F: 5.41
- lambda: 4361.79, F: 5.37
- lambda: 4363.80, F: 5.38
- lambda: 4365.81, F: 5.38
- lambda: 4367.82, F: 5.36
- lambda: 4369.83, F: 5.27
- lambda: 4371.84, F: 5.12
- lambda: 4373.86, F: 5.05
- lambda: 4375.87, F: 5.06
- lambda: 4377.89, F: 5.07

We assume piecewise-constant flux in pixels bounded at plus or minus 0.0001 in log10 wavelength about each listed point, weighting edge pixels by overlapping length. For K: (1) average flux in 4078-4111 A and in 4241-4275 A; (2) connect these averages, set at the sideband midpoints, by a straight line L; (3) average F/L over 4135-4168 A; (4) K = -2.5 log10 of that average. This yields 0.09 mag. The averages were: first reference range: 4.66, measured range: 4.27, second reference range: 4.55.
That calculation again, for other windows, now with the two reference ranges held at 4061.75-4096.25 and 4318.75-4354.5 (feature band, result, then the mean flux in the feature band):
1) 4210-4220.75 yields 0.15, 4.31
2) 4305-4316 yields 0.03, 5.05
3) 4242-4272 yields 0.11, 4.57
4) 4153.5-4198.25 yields 0.10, 4.39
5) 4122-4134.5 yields 0.03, 4.57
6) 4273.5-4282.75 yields 0.21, 4.23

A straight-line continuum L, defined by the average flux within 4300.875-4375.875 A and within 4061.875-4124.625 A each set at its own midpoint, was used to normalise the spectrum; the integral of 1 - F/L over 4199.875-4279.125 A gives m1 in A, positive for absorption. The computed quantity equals 8.90 A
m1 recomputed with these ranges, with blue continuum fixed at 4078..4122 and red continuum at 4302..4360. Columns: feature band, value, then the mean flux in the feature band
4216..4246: 3.4 A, 4.43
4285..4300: 1.4 A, 4.66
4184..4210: 2.5 A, 4.45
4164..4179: 1.7 A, 4.3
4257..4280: 2.8 A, 4.47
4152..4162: 1.2 A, 4.25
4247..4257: 1.0 A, 4.55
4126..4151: 1.9 A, 4.42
